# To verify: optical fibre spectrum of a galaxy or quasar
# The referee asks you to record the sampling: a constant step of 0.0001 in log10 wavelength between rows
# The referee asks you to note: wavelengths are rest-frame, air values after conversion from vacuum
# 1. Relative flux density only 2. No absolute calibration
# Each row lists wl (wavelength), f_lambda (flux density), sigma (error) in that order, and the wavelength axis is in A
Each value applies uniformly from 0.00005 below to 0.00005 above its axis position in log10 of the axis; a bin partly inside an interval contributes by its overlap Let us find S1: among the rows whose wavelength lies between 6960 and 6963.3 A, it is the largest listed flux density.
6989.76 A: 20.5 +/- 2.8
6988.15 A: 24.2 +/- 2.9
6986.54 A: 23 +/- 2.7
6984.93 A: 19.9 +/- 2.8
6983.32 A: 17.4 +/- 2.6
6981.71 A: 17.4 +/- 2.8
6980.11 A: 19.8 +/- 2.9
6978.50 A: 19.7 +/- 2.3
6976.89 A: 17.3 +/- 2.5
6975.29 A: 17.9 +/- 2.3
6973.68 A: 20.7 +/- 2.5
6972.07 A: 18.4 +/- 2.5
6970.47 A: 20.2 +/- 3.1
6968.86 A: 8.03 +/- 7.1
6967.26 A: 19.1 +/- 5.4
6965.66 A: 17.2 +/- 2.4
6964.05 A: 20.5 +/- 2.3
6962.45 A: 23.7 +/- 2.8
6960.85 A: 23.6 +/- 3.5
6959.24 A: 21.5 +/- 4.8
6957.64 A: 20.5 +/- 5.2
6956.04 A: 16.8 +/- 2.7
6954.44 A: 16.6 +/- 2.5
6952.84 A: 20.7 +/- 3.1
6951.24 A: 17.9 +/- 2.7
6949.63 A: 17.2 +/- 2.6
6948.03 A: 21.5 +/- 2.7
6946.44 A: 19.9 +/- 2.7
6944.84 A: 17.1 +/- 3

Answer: 23.7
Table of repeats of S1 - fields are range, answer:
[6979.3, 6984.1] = 19.8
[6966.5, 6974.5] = 20.7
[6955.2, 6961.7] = 23.6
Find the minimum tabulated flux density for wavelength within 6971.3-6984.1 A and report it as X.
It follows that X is 17.3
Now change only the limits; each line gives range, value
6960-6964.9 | 20.5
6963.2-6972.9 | 8.03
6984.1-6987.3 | 19.9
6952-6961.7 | 16.6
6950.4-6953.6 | 17.9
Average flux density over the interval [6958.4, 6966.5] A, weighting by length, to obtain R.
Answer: 21.3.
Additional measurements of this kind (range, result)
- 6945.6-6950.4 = 19.6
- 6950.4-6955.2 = 18.4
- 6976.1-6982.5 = 18.6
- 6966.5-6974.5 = 17.3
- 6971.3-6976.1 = 19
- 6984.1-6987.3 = 21.4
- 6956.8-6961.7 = 21.8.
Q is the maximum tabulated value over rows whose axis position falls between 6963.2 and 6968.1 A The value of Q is 20.5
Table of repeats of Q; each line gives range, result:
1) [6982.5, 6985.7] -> 19.9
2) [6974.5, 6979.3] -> 19.7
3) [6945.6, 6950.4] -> 21.5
